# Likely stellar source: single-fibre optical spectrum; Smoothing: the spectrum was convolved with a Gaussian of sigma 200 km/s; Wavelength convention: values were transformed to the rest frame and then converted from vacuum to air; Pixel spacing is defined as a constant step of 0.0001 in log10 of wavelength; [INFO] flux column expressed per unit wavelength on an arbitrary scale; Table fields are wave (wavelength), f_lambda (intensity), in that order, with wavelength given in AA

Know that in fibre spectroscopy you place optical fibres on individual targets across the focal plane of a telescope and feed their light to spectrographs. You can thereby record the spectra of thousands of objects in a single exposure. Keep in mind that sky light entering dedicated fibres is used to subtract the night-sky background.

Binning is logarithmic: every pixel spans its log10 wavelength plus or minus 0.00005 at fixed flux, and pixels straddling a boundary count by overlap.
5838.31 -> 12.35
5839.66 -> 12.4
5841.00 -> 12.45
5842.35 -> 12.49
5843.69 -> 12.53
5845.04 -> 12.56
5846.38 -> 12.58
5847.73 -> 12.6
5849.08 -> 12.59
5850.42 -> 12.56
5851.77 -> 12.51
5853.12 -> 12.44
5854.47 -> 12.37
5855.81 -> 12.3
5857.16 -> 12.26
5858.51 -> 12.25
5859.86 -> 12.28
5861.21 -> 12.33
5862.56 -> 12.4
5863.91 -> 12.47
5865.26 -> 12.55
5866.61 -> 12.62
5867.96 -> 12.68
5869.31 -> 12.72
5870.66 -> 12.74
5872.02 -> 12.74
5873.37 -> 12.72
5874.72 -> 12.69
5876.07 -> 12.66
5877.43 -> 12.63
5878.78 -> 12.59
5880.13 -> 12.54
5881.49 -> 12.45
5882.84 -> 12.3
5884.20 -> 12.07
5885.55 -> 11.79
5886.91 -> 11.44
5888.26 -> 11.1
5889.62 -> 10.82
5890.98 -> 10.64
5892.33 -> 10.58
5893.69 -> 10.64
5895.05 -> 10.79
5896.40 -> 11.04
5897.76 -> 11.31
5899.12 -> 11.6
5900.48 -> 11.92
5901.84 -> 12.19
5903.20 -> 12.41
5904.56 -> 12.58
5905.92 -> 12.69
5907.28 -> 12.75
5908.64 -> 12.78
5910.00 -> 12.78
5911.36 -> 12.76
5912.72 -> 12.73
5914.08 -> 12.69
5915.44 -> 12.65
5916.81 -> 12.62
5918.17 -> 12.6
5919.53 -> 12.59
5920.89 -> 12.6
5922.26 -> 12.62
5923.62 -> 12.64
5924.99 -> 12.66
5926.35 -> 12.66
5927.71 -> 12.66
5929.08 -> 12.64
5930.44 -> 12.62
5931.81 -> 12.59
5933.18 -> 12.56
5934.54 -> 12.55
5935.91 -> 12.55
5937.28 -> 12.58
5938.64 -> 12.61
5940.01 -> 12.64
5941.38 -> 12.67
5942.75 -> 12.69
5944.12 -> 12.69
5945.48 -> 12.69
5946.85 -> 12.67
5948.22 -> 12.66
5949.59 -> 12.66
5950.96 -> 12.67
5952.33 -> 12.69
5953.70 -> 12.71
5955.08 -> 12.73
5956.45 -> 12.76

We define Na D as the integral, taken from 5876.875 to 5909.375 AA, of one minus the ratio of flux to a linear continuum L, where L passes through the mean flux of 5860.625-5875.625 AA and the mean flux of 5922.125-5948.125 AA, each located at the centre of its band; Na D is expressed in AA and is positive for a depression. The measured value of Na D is 2.1 AA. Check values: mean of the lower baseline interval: 12.6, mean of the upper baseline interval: 12.6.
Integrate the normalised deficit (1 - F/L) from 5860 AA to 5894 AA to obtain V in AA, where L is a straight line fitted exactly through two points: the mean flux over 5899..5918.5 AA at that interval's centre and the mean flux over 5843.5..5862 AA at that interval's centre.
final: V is 0.9 AA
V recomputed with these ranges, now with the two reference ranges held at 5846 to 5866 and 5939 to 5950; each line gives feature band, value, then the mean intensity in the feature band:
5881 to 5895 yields 1.31 AA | 11.3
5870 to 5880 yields -0.15 AA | 12.7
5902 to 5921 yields -0.10 AA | 12.7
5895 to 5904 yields 0.62 AA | 11.7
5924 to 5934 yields 0.00 AA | 12.6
